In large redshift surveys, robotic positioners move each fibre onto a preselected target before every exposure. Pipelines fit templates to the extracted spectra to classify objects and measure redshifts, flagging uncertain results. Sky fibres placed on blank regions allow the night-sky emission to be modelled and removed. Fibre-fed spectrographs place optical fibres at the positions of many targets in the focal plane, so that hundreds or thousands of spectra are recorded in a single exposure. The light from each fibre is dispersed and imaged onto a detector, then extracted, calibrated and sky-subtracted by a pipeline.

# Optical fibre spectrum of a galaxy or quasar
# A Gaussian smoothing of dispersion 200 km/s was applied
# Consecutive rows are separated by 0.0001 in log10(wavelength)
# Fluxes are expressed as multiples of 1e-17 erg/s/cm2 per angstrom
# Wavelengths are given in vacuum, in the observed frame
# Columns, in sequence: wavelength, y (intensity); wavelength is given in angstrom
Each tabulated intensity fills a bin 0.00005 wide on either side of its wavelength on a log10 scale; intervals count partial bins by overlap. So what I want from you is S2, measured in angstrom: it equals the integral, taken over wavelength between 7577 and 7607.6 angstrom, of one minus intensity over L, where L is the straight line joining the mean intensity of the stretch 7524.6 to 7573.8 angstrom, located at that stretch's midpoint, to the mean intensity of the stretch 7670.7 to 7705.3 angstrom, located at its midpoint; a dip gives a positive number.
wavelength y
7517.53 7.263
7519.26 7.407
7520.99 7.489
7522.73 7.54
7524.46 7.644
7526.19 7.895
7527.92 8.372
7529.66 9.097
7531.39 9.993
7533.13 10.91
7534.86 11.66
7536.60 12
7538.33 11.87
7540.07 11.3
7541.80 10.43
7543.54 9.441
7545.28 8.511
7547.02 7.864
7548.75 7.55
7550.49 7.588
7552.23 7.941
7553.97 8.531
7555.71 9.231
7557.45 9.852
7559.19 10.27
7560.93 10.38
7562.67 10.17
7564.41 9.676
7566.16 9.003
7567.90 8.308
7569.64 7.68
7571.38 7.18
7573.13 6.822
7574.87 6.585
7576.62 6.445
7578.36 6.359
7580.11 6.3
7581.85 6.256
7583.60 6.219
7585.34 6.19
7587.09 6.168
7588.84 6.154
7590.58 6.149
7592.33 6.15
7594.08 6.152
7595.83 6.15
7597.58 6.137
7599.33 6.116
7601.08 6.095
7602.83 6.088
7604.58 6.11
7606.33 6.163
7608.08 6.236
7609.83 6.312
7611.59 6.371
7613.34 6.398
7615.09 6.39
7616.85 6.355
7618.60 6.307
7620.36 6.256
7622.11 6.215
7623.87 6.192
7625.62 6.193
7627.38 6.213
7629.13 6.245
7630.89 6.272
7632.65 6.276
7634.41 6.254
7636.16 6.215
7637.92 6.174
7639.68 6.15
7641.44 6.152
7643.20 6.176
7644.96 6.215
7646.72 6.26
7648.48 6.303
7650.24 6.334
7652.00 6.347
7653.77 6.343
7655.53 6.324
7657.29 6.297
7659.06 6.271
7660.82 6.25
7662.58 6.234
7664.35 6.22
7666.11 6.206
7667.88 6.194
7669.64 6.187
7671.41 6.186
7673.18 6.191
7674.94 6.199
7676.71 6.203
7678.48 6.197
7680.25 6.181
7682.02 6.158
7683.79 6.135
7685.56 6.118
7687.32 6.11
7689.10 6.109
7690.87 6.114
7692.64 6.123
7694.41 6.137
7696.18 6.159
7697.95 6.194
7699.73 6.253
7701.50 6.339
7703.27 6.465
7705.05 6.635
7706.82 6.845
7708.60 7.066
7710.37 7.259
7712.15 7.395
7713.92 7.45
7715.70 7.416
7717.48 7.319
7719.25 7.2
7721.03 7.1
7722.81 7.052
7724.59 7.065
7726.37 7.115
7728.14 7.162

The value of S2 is 7.8 angstrom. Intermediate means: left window 9.25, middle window 6.18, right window 6.2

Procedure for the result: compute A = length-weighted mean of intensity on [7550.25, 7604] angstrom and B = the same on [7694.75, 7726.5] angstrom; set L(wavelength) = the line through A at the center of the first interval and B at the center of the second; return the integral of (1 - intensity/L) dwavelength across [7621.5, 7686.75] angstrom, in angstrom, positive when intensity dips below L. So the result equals 7.9 angstrom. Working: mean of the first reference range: 7.35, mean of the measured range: 6.22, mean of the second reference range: 6.89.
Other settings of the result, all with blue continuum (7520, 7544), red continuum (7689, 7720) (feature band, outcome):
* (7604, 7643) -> 8.92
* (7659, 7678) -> 2.90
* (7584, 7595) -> 3.20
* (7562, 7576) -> 1.45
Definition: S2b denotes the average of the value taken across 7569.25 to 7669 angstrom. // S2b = 6.29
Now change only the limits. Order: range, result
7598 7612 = 6.18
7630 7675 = 6.24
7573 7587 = 6.36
